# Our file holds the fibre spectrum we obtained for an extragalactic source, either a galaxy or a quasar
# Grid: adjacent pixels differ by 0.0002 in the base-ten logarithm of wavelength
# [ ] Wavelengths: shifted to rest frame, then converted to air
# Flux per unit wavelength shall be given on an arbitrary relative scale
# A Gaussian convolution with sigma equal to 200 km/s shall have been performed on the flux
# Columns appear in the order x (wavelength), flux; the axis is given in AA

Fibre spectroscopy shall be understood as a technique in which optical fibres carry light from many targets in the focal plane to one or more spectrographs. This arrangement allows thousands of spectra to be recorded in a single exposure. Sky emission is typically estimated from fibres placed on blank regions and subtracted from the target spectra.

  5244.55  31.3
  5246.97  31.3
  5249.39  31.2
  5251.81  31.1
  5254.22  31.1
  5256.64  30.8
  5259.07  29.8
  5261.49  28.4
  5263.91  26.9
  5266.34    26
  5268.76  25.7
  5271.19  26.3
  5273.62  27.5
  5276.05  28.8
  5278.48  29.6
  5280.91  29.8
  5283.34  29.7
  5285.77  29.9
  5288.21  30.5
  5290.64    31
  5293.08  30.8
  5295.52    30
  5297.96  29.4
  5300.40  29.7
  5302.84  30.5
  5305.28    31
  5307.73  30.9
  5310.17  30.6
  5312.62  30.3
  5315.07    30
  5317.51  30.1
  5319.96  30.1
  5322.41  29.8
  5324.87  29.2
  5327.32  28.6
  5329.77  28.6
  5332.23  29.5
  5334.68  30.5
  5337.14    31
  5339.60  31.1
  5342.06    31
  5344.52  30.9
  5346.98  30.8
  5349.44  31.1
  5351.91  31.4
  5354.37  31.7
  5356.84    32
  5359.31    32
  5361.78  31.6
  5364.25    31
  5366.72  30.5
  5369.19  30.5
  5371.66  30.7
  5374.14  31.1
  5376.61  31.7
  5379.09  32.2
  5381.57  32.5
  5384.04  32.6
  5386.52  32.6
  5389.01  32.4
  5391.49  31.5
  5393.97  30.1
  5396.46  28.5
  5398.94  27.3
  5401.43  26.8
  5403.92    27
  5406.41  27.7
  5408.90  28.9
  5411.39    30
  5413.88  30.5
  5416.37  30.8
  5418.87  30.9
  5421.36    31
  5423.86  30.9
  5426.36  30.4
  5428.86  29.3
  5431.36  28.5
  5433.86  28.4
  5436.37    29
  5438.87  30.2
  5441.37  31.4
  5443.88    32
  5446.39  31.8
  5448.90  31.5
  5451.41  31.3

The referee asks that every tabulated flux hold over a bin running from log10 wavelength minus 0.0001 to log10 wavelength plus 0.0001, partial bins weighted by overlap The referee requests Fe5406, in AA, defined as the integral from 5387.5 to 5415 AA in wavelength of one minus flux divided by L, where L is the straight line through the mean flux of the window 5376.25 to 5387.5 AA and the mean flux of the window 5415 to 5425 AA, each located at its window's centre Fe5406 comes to 2.1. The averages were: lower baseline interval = 32.4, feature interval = 29.2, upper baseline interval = 30.9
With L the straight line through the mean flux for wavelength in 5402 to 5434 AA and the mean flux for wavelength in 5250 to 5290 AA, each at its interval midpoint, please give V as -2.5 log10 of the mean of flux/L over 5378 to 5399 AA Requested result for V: -0.067 mag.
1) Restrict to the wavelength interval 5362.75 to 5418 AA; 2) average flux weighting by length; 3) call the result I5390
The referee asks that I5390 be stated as 30.3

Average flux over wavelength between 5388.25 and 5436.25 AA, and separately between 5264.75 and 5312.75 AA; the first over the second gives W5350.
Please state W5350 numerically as 1.00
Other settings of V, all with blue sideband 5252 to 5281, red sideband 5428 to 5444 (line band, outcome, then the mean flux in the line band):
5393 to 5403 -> 0.051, 28.1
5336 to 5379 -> -0.076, 31.2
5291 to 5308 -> -0.060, 30.3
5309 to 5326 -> -0.044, 30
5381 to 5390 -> -0.113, 32.5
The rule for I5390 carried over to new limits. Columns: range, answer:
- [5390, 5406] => 28.5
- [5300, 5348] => 30.2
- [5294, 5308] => 30.2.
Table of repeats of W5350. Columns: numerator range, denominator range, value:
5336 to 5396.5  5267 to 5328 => 1.06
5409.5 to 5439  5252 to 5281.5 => 1.05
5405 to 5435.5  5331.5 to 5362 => 0.96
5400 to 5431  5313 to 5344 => 0.98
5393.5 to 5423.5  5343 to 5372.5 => 0.93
